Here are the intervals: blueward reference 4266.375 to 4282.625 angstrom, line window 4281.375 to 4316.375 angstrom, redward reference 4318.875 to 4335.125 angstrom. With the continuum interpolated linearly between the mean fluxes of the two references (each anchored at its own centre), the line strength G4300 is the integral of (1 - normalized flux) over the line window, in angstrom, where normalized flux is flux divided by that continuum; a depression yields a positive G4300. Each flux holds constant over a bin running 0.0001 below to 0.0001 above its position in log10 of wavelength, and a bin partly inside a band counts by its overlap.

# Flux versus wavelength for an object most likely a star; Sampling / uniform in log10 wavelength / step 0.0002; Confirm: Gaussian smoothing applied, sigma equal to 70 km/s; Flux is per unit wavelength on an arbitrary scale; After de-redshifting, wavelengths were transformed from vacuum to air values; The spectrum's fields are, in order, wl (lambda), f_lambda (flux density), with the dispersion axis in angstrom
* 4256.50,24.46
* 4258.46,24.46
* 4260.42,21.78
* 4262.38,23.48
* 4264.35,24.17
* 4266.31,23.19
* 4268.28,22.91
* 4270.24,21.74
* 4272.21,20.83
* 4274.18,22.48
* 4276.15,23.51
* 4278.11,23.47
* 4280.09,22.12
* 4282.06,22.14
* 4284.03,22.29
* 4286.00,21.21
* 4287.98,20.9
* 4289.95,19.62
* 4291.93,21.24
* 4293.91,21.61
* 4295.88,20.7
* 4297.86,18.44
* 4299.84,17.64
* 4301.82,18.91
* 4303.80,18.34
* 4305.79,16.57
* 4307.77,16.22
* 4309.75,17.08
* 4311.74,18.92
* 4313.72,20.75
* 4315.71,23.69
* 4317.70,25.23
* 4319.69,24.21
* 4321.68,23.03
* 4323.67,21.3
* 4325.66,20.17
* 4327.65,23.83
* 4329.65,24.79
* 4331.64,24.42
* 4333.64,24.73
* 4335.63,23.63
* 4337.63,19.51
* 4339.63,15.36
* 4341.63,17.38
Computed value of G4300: 4.76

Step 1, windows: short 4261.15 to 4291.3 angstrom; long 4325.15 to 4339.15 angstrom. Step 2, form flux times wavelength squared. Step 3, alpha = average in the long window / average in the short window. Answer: 1.05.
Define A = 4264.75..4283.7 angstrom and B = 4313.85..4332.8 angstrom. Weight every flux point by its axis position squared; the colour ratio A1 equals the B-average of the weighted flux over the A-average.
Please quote 1.06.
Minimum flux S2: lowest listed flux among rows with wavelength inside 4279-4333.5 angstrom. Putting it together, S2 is 16.22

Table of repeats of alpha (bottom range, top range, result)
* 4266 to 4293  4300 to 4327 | 0.94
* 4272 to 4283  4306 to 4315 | 0.82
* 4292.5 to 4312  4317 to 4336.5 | 1.29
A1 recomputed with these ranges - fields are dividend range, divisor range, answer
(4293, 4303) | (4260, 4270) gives 0.86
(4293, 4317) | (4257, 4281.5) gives 0.85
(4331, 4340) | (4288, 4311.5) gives 1.18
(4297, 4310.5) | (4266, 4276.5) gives 0.80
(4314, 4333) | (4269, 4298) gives 1.10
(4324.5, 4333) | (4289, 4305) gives 1.21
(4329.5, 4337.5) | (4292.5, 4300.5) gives 1.23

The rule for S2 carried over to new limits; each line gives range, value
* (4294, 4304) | 17.64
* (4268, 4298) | 18.44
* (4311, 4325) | 18.92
